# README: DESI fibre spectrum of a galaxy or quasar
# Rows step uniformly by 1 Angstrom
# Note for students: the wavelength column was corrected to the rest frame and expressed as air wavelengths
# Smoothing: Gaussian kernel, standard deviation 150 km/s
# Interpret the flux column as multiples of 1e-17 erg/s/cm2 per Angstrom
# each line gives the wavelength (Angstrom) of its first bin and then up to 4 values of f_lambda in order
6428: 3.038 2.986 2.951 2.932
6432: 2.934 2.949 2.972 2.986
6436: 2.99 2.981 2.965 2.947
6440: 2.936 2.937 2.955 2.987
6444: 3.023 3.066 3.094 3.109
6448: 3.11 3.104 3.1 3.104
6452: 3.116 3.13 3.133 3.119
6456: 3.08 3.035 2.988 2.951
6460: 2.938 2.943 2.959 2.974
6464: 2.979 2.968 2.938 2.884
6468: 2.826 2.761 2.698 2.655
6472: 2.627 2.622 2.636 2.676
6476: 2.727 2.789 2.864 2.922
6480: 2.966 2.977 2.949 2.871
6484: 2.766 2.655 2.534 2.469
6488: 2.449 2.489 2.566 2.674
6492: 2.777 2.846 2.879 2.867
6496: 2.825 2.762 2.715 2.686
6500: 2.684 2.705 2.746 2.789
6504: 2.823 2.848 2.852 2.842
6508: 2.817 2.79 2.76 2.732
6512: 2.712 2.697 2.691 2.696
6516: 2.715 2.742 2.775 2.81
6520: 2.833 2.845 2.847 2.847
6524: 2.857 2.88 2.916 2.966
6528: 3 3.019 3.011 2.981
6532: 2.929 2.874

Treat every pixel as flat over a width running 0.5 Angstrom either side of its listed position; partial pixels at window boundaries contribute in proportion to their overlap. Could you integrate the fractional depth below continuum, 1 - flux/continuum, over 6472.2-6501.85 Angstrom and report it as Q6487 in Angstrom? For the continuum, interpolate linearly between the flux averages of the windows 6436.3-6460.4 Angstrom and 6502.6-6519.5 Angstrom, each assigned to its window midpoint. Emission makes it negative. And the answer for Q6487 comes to 1.42 Angstrom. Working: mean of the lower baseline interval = 3.04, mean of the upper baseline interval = 2.77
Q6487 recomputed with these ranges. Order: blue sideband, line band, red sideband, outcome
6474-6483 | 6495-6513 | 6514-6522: 0.2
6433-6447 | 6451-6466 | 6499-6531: -0.4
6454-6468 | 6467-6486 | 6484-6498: 0.3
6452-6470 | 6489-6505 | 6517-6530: 0.9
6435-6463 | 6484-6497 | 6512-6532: 1.1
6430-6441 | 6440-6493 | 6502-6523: 0.2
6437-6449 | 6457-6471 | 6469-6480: -0.4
